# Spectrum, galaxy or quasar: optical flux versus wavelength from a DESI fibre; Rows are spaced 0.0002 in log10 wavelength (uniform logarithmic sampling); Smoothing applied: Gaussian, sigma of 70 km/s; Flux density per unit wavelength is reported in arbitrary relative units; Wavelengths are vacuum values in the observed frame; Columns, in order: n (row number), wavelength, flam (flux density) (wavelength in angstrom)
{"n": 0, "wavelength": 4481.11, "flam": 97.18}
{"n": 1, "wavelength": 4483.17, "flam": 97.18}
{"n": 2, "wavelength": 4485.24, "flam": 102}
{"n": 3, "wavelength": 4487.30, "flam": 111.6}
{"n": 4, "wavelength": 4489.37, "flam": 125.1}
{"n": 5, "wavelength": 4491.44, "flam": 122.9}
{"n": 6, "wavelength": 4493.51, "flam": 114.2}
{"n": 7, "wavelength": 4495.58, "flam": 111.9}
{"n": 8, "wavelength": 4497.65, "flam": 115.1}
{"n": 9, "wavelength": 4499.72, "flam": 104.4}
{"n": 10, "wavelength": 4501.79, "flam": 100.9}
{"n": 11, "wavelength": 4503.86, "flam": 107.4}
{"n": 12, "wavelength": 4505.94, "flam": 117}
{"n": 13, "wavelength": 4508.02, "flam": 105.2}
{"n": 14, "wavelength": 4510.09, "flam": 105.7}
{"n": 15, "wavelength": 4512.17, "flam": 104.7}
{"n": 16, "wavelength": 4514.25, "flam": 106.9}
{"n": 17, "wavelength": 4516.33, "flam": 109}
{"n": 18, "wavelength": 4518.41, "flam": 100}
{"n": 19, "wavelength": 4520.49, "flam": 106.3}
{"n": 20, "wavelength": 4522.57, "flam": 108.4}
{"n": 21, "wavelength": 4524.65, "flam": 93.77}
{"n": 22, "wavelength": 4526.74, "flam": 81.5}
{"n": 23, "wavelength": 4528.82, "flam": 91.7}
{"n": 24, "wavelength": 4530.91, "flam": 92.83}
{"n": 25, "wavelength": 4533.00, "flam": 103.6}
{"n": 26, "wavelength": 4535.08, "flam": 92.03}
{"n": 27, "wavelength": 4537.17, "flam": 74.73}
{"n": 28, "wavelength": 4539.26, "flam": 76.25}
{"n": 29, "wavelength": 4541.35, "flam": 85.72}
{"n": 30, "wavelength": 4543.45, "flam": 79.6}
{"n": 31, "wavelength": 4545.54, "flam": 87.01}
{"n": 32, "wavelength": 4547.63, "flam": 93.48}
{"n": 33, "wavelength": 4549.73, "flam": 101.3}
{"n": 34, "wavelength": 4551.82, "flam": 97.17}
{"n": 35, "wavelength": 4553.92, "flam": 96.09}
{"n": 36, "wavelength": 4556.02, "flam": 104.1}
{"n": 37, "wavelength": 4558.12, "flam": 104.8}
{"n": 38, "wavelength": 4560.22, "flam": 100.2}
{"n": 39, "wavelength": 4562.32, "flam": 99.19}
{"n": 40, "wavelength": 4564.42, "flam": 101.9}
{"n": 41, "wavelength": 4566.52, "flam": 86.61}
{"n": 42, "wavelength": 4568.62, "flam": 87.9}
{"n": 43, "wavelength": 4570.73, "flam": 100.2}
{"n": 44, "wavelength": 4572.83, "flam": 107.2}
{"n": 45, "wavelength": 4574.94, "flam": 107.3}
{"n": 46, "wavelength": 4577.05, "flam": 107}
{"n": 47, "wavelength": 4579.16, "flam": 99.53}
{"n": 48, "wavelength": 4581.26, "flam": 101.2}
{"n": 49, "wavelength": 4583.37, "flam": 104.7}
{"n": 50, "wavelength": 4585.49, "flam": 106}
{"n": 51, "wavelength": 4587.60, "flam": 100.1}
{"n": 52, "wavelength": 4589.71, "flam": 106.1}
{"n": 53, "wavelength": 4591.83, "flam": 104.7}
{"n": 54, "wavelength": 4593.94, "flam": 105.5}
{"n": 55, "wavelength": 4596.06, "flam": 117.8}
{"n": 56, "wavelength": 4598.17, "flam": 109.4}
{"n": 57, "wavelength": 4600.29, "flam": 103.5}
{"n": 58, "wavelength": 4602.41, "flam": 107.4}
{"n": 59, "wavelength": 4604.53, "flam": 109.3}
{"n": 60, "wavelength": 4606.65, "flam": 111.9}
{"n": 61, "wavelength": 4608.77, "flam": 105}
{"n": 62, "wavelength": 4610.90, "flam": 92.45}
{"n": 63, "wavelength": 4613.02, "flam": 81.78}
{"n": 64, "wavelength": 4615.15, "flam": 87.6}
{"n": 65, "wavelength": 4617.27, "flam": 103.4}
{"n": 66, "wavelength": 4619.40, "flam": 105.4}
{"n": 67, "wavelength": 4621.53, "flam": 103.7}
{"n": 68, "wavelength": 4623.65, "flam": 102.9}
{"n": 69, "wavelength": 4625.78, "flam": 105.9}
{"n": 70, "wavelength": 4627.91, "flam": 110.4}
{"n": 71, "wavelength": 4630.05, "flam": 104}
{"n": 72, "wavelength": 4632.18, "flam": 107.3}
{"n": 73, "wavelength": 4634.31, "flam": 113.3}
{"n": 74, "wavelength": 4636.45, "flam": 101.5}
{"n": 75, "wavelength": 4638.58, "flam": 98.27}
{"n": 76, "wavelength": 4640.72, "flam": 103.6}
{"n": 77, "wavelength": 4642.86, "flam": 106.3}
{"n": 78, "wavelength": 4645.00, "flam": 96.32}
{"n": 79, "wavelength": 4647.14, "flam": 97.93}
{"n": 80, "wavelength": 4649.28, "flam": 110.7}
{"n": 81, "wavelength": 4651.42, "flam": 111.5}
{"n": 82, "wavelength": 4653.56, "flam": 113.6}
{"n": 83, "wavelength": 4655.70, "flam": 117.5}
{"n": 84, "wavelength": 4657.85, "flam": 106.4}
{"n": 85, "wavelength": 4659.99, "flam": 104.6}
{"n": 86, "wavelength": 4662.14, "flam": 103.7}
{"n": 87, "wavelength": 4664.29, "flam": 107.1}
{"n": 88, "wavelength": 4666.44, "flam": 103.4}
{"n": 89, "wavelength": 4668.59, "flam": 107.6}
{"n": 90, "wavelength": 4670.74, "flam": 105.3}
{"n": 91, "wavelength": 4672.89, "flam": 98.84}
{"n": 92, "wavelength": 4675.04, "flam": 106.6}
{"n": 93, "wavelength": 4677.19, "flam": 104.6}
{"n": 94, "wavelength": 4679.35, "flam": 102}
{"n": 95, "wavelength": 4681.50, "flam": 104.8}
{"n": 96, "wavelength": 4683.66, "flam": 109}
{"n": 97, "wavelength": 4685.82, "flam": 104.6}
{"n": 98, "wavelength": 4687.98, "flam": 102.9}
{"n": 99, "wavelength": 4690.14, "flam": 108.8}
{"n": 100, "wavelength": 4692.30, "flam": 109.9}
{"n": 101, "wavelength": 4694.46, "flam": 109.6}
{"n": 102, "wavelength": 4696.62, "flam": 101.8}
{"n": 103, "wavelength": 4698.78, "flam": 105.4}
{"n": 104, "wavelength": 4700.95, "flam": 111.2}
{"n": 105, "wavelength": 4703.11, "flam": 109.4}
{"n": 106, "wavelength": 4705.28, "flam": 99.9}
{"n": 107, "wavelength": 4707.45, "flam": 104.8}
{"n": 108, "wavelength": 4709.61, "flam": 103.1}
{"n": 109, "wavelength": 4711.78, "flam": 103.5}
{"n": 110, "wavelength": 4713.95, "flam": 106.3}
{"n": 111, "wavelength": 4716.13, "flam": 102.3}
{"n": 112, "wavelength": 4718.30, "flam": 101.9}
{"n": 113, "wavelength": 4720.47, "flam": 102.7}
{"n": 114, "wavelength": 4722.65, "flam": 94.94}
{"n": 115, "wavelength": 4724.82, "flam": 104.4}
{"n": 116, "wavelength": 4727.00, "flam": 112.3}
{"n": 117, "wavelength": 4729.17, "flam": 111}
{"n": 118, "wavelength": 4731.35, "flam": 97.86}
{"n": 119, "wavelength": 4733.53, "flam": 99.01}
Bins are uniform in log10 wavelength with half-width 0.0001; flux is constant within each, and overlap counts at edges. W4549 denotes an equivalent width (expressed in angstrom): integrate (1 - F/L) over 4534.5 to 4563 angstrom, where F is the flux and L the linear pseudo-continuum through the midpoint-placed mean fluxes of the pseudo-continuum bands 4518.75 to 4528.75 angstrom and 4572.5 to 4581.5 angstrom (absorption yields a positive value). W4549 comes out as 2.4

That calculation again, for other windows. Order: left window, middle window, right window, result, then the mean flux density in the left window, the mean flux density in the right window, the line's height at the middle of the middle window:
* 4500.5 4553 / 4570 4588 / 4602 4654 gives -0.6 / 96.9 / 103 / 100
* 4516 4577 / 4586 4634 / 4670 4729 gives -2.2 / 95.5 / 105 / 99.5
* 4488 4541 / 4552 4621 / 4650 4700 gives 1.6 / 103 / 107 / 104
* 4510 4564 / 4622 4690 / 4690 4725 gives -2.4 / 95.9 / 105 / 102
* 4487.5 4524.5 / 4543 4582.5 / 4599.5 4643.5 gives 2.9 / 109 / 103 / 106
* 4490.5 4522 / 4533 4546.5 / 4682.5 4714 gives 3.0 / 109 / 106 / 108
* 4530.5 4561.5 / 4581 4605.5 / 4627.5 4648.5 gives -2.0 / 92.6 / 104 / 98.3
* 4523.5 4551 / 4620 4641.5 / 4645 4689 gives -0.8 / 88.9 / 106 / 101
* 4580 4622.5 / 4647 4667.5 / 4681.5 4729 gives -0.7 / 103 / 105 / 104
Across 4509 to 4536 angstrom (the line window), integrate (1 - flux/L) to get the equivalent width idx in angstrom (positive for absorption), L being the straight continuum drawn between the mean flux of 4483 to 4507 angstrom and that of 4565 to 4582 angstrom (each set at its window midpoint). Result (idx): 1.9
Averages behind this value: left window 111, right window 99.7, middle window 99.8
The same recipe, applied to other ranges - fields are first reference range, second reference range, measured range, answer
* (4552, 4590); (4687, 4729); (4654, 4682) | -0.5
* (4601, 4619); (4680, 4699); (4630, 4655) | -0.7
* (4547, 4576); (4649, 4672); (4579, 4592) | -0.3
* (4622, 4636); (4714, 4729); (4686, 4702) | -0.3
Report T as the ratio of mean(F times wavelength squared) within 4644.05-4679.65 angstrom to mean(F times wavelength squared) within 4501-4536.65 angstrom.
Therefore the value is 1.1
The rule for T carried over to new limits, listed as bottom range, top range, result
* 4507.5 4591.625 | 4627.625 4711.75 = 1.14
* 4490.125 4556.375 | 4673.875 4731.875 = 1.14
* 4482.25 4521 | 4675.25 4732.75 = 1.05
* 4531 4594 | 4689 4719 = 1.15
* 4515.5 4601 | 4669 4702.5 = 1.14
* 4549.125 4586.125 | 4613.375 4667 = 1.07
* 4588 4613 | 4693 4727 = 1.04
